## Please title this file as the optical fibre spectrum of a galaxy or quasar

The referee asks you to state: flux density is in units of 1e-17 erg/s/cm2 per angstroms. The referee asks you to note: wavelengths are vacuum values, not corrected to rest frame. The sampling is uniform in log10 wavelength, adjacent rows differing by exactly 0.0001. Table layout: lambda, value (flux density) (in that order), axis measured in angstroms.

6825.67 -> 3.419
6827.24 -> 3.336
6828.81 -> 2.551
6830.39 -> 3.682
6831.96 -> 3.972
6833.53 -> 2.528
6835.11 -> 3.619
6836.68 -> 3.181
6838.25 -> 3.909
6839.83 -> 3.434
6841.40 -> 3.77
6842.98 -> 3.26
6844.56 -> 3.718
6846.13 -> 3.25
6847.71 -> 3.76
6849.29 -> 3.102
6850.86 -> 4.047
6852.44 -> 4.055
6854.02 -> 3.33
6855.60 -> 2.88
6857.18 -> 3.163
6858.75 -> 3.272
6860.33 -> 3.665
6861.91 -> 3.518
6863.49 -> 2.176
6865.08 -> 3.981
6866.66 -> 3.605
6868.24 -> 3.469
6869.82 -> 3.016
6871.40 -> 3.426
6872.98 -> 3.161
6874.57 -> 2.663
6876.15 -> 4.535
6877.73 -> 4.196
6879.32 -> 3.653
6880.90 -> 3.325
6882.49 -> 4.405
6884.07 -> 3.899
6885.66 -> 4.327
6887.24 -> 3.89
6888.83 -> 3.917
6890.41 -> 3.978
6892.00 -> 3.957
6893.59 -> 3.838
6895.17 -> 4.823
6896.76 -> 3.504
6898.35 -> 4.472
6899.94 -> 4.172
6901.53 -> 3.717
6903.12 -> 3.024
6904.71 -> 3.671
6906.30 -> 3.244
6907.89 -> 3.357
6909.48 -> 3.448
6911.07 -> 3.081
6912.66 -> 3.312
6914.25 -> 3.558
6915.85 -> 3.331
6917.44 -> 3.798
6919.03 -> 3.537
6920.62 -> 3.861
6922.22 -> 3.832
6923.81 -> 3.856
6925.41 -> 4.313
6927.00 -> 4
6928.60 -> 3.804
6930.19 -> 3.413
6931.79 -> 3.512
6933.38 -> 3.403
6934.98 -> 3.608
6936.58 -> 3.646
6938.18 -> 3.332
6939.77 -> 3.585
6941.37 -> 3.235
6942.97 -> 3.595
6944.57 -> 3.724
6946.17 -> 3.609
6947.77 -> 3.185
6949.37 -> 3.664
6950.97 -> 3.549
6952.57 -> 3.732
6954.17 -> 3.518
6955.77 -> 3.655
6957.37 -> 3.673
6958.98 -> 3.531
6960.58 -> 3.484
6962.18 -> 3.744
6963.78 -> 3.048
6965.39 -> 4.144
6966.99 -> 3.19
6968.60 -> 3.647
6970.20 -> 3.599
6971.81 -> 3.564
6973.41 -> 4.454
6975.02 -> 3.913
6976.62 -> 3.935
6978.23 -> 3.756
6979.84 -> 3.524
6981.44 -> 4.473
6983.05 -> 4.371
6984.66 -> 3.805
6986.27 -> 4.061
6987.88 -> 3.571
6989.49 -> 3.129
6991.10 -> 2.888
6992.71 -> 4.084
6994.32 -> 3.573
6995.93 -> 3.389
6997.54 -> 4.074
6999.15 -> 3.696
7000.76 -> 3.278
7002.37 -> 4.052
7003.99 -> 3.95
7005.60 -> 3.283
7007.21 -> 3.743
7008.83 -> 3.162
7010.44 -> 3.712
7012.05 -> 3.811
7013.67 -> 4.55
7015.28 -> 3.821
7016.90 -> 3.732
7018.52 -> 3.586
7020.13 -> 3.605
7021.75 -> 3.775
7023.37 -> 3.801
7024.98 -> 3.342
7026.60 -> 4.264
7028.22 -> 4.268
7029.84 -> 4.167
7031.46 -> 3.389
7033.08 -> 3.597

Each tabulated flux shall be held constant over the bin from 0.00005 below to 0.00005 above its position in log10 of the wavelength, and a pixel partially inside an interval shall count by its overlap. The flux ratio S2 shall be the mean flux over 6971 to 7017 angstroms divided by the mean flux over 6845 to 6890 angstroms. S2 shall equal 1.06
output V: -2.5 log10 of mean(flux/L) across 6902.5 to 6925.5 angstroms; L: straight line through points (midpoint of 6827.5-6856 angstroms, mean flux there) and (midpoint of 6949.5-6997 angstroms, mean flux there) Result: 0.017 mag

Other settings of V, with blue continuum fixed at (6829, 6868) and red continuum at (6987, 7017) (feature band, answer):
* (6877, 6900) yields -0.15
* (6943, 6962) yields 0.00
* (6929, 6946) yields 0.02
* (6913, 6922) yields -0.02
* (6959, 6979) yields -0.03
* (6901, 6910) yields 0.04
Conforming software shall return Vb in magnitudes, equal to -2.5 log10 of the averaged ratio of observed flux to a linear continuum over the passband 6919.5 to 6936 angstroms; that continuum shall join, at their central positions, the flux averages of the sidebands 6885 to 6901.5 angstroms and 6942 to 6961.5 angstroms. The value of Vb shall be 0.01 mag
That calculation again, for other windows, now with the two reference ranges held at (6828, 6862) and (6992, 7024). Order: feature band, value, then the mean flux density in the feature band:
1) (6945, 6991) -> -0.007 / 3.69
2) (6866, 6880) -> -0.011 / 3.52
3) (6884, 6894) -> -0.135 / 3.98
